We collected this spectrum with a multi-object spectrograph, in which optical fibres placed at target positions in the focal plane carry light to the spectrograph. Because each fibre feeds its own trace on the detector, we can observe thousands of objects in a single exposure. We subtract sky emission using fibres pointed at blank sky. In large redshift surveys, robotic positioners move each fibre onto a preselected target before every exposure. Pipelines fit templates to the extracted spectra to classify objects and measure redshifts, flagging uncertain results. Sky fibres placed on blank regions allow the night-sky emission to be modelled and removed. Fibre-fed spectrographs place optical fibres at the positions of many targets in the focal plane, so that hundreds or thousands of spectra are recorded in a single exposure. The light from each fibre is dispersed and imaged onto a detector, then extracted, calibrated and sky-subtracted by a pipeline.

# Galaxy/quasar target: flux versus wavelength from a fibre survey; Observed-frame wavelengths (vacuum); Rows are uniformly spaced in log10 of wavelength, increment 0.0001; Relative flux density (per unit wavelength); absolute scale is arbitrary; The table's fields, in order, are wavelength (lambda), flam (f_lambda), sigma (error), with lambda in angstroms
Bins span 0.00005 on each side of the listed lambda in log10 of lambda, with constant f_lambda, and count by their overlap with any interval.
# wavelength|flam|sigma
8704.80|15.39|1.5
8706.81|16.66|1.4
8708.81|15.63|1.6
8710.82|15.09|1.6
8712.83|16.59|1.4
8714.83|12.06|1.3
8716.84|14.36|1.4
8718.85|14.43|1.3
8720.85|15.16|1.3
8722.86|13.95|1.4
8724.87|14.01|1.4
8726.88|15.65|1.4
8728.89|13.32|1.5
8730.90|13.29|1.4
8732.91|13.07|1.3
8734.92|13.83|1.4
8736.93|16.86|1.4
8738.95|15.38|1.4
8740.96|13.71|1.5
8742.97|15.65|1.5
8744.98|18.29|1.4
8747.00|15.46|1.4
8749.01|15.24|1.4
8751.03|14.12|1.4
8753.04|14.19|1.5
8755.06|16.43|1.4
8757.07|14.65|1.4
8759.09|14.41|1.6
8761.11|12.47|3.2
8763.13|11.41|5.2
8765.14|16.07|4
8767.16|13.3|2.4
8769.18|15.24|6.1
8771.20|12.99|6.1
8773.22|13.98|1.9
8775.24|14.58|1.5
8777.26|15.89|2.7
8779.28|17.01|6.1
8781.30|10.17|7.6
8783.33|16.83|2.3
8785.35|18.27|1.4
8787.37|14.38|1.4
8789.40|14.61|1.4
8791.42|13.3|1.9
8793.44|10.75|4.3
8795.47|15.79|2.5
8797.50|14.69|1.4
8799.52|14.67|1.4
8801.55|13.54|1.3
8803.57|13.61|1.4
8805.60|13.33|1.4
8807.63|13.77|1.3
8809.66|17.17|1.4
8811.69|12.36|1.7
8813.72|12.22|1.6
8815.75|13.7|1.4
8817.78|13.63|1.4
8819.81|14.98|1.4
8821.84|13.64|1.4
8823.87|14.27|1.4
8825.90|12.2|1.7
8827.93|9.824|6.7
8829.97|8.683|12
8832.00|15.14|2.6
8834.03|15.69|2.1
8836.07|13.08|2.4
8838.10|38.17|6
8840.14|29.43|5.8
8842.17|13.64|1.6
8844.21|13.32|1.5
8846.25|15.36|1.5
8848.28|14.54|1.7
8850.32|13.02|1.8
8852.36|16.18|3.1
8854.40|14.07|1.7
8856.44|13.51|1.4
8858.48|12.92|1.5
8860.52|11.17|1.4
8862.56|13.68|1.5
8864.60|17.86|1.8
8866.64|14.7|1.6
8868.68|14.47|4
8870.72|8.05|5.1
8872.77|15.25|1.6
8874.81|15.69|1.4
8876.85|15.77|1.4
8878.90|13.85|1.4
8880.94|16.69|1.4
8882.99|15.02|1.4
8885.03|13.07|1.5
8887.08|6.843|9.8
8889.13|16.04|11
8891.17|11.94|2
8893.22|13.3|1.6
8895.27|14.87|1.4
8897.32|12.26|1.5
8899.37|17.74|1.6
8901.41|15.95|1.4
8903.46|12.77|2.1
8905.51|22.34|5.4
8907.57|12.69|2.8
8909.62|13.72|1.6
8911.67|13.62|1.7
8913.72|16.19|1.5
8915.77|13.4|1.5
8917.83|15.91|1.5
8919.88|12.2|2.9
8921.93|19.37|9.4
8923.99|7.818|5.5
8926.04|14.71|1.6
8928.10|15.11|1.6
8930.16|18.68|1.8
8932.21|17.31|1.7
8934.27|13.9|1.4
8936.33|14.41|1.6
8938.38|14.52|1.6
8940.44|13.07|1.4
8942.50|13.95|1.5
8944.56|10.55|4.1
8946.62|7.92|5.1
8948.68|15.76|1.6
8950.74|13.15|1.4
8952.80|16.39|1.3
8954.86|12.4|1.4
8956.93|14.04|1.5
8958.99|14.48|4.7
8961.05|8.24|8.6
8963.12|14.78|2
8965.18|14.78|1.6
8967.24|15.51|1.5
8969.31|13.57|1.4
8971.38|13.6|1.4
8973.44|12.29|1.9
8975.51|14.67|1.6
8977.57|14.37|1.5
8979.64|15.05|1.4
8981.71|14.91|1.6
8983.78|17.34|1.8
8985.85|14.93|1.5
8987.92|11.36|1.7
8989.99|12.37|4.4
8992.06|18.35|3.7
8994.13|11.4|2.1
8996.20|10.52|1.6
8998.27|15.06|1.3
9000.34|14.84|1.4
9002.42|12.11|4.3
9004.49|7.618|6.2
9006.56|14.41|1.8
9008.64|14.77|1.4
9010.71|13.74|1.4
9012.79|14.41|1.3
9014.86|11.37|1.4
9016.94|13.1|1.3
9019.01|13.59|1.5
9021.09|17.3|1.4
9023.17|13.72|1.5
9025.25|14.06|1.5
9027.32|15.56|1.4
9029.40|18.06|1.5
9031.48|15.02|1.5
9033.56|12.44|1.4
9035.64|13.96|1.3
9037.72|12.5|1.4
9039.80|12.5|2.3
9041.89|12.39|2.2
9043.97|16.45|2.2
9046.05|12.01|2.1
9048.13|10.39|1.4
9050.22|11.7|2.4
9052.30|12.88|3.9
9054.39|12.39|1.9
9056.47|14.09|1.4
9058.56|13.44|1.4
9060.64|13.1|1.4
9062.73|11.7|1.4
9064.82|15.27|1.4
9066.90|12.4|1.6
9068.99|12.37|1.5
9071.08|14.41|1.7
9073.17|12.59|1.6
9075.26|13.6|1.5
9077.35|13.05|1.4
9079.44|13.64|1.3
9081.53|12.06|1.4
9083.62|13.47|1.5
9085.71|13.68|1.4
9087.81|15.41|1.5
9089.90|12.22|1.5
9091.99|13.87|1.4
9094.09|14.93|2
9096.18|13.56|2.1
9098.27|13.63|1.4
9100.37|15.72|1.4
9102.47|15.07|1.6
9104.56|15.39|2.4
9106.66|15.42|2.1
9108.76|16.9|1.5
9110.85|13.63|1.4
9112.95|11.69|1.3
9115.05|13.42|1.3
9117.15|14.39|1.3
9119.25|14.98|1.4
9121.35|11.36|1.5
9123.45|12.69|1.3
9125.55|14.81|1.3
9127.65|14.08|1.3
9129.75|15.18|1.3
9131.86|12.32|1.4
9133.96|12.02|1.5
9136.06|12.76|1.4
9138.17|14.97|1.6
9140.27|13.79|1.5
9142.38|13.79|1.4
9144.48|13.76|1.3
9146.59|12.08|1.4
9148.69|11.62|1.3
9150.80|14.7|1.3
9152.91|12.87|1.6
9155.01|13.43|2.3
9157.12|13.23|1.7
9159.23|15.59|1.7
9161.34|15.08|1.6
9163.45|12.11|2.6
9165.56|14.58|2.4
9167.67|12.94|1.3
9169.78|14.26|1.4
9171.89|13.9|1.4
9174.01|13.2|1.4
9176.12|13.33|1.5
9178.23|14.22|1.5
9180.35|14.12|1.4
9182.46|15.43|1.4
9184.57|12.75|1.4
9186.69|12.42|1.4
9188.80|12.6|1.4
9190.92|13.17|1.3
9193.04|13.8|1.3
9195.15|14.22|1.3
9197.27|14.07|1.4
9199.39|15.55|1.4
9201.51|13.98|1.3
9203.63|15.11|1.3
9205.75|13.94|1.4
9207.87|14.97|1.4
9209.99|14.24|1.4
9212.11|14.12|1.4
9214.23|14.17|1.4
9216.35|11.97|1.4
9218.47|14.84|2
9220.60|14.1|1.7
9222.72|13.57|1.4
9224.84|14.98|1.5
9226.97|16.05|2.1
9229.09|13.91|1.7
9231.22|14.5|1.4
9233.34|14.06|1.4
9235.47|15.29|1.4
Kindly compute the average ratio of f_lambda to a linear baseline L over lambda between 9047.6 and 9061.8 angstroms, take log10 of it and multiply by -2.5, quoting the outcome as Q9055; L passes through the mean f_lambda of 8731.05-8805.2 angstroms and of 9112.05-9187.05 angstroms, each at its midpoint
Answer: 0.10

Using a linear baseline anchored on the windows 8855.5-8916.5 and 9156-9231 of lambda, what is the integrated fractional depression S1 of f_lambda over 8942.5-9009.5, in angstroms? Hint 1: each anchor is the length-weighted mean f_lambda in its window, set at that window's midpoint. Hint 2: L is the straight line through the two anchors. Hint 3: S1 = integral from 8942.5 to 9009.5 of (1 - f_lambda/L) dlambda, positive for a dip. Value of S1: 3.1 angstroms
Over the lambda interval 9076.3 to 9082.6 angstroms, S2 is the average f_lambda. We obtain 12.9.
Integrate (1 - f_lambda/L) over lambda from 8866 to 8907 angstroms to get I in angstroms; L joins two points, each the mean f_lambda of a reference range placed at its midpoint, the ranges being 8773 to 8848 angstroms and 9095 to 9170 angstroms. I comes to 1.2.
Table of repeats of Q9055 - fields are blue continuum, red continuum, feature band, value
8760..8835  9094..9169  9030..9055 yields 0.07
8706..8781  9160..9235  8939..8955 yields 0.11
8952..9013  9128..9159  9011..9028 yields -0.03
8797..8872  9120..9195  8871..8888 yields 0.06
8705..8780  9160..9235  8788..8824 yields 0.06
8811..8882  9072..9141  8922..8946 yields 0.03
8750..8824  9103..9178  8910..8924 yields -0.04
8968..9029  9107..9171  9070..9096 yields 0.01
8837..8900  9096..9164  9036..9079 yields 0.10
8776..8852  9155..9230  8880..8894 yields 0.12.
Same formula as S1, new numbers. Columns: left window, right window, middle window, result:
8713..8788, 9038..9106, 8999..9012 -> 0.6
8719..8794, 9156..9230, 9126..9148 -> 0.9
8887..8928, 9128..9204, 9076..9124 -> -0.2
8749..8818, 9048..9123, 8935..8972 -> 1.3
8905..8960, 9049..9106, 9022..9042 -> -0.5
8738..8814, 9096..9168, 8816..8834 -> 1.8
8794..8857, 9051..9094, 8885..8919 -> 0.5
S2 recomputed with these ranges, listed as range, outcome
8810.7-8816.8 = 12.8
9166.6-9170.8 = 13.6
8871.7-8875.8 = 15.4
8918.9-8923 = 15.7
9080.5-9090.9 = 13.4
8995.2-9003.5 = 13.1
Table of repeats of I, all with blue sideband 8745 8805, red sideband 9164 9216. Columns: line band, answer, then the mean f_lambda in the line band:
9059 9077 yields 1.15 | 13.2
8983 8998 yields 0.45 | 13.8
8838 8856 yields -3.87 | 17.5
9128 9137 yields 0.54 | 13.2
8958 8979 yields 0.83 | 13.7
